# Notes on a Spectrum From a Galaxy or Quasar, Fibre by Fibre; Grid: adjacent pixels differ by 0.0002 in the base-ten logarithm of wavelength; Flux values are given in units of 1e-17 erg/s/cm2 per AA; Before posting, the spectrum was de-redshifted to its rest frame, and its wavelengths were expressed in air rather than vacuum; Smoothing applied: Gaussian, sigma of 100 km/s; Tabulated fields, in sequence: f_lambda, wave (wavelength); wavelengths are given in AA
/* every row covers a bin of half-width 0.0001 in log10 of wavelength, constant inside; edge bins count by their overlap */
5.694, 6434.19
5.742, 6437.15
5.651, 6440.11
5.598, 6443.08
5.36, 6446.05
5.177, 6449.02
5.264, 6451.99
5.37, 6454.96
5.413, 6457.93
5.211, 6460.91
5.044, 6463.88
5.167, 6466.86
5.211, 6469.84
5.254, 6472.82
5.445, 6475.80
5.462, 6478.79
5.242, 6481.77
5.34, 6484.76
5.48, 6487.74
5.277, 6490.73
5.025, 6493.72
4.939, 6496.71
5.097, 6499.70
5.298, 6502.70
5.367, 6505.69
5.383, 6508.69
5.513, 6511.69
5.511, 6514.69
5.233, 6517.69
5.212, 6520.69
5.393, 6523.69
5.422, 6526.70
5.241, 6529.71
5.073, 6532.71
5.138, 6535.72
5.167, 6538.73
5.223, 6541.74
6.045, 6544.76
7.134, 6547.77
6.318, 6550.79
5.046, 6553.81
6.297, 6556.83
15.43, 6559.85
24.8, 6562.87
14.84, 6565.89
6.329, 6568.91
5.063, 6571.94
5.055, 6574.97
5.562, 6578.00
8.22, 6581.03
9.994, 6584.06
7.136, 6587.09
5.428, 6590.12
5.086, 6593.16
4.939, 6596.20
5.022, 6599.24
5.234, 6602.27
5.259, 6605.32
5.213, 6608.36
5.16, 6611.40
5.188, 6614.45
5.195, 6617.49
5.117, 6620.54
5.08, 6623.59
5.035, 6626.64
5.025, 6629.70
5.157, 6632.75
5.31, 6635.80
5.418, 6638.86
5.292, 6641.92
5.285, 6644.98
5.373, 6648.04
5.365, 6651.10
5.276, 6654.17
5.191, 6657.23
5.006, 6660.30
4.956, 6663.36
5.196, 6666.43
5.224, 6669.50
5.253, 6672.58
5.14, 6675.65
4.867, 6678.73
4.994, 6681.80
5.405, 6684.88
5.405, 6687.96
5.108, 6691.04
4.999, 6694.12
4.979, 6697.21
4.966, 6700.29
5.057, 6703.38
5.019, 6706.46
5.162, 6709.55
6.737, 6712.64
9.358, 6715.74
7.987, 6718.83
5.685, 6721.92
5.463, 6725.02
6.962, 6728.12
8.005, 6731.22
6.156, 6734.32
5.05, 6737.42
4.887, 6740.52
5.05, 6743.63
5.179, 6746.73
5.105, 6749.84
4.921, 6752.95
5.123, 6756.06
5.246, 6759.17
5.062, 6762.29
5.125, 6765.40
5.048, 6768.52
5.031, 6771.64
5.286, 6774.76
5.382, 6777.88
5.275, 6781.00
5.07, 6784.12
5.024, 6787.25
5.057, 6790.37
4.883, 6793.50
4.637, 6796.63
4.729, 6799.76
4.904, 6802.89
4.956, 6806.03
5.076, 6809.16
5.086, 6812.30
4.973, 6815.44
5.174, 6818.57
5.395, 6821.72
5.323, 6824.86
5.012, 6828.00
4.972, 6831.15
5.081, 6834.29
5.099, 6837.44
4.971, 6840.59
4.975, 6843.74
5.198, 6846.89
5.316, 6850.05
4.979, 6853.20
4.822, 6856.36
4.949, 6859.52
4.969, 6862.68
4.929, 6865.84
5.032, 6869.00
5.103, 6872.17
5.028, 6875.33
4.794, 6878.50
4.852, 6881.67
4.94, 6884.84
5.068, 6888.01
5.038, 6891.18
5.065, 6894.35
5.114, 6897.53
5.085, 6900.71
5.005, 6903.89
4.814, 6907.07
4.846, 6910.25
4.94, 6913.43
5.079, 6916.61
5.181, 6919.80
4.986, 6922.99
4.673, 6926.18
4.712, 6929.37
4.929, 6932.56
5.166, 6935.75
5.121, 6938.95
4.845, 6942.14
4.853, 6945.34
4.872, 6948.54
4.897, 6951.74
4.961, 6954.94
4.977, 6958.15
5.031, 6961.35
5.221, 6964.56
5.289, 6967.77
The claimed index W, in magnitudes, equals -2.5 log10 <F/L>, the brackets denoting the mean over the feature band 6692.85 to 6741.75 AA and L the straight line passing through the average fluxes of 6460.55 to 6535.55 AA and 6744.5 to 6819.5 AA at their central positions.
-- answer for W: -0.18 mag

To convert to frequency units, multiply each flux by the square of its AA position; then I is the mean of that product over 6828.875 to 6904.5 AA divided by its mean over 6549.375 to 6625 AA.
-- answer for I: 0.8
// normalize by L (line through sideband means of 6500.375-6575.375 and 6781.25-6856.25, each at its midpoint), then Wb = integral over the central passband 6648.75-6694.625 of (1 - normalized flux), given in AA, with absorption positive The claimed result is 7.0 AA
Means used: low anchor 7.07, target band 5.17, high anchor 5.04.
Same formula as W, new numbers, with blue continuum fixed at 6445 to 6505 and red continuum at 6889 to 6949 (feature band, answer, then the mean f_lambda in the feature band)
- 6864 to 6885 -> 0.01 mag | 4.95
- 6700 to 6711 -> 0.01 mag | 5.06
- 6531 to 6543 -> 0.01 mag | 5.15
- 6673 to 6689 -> -0.01 mag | 5.16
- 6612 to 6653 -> -0.01 mag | 5.22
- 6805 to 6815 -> 0.00 mag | 5.04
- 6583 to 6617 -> -0.11 mag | 5.71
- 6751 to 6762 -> 0.00 mag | 5.09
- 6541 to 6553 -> -0.18 mag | 6.17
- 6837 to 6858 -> -0.01 mag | 5.05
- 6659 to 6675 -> 0.00 mag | 5.13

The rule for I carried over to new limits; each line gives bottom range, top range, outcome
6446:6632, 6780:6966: 0.90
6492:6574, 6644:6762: 0.84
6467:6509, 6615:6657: 1.04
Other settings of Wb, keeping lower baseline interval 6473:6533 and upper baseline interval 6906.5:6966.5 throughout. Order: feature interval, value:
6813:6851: -0.6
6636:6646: -0.3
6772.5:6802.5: 0.3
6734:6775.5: -0.2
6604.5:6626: 0.2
